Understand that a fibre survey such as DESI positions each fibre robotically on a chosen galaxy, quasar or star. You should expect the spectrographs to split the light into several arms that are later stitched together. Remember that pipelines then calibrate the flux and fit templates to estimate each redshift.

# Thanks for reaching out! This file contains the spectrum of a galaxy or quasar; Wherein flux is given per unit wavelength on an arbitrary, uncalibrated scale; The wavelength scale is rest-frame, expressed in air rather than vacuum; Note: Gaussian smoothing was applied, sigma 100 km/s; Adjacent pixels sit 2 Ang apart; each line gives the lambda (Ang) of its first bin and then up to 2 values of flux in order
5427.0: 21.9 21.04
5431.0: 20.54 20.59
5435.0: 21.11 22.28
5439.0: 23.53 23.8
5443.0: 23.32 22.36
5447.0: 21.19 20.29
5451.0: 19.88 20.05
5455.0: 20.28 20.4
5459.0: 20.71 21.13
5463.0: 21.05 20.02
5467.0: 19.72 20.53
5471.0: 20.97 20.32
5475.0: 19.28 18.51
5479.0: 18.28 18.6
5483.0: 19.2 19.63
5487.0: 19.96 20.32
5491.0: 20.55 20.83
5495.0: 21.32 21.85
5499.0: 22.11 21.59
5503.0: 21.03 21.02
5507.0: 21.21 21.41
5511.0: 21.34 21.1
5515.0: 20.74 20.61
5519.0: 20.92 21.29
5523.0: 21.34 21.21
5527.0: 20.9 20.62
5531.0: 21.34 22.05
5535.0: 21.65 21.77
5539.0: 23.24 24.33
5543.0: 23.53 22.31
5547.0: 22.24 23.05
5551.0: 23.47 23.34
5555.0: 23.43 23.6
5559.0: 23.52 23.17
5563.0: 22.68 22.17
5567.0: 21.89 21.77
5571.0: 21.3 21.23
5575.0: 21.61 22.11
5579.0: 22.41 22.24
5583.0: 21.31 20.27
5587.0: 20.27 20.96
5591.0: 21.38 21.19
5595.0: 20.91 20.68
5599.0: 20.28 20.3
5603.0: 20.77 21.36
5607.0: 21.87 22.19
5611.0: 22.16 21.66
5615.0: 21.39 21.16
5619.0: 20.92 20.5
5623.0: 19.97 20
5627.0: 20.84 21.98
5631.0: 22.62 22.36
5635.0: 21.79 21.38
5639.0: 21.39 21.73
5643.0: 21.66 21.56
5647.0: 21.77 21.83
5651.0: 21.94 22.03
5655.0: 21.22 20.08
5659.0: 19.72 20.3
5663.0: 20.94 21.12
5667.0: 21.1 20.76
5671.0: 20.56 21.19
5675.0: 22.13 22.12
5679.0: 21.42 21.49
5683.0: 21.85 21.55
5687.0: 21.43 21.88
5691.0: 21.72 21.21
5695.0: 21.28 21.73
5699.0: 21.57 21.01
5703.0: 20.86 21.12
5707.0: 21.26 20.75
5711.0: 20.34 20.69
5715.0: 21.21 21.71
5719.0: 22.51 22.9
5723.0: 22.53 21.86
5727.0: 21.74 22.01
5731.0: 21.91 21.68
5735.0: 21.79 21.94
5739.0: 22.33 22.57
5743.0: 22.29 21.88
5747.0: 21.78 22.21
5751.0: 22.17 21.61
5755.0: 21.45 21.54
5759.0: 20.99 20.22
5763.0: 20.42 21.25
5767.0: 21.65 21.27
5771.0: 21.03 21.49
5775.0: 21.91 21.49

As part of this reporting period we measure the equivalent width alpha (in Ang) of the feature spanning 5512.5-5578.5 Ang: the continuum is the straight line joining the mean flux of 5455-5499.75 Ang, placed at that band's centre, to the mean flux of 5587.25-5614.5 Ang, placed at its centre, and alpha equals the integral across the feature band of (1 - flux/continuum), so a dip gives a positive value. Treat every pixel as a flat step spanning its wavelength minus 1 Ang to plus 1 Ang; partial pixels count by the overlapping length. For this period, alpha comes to -4.3 Ang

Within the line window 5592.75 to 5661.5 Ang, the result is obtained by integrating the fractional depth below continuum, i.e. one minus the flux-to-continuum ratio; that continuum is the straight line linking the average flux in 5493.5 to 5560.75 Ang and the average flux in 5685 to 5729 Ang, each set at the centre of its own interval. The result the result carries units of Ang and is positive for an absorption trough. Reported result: 1.4 Ang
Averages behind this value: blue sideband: 22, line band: 21.3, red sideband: 21.5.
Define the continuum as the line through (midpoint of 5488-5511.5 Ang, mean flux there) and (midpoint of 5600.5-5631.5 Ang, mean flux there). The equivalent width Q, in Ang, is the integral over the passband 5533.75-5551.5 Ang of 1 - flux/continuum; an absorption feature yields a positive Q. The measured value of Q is -1.3 Ang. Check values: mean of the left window 21.2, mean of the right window 21.2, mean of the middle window 22.8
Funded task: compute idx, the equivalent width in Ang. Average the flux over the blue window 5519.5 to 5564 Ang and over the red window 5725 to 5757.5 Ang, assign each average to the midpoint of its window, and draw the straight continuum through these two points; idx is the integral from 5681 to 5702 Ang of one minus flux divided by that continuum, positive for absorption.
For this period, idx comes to 0.5 Ang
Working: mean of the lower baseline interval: 22.4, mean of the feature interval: 21.5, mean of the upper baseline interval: 21.9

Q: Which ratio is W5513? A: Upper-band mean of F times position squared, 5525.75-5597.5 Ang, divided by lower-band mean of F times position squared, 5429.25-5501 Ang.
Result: 1.10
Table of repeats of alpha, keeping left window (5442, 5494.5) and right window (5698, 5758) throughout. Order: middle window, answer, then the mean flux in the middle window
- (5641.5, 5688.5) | 0.1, 21.3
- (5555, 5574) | -1.5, 22.4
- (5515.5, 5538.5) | -0.7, 21.3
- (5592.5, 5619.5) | -0.2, 21.2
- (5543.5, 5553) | -1.0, 22.9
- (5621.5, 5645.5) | -0.3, 21.4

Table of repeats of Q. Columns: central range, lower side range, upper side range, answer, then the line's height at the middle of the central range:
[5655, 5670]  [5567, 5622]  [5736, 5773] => 0.6 Ang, 21.4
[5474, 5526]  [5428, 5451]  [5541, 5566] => 4.3 Ang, 22.5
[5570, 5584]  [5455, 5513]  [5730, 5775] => -0.6 Ang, 20.9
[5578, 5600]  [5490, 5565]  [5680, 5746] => 0.8 Ang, 21.8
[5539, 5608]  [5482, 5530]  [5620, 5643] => -2.8 Ang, 21.1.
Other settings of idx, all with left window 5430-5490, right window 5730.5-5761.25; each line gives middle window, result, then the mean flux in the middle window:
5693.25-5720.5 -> 0.5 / 21.3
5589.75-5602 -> 0.2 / 20.8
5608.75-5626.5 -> 0.2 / 21.1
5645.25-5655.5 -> -0.2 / 21.8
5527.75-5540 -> -0.5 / 21.8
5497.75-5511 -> -0.4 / 21.4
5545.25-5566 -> -2.0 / 23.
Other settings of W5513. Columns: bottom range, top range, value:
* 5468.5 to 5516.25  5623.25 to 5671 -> 1.10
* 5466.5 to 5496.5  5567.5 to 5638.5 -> 1.12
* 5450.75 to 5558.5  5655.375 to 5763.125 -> 1.09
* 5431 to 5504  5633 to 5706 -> 1.11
